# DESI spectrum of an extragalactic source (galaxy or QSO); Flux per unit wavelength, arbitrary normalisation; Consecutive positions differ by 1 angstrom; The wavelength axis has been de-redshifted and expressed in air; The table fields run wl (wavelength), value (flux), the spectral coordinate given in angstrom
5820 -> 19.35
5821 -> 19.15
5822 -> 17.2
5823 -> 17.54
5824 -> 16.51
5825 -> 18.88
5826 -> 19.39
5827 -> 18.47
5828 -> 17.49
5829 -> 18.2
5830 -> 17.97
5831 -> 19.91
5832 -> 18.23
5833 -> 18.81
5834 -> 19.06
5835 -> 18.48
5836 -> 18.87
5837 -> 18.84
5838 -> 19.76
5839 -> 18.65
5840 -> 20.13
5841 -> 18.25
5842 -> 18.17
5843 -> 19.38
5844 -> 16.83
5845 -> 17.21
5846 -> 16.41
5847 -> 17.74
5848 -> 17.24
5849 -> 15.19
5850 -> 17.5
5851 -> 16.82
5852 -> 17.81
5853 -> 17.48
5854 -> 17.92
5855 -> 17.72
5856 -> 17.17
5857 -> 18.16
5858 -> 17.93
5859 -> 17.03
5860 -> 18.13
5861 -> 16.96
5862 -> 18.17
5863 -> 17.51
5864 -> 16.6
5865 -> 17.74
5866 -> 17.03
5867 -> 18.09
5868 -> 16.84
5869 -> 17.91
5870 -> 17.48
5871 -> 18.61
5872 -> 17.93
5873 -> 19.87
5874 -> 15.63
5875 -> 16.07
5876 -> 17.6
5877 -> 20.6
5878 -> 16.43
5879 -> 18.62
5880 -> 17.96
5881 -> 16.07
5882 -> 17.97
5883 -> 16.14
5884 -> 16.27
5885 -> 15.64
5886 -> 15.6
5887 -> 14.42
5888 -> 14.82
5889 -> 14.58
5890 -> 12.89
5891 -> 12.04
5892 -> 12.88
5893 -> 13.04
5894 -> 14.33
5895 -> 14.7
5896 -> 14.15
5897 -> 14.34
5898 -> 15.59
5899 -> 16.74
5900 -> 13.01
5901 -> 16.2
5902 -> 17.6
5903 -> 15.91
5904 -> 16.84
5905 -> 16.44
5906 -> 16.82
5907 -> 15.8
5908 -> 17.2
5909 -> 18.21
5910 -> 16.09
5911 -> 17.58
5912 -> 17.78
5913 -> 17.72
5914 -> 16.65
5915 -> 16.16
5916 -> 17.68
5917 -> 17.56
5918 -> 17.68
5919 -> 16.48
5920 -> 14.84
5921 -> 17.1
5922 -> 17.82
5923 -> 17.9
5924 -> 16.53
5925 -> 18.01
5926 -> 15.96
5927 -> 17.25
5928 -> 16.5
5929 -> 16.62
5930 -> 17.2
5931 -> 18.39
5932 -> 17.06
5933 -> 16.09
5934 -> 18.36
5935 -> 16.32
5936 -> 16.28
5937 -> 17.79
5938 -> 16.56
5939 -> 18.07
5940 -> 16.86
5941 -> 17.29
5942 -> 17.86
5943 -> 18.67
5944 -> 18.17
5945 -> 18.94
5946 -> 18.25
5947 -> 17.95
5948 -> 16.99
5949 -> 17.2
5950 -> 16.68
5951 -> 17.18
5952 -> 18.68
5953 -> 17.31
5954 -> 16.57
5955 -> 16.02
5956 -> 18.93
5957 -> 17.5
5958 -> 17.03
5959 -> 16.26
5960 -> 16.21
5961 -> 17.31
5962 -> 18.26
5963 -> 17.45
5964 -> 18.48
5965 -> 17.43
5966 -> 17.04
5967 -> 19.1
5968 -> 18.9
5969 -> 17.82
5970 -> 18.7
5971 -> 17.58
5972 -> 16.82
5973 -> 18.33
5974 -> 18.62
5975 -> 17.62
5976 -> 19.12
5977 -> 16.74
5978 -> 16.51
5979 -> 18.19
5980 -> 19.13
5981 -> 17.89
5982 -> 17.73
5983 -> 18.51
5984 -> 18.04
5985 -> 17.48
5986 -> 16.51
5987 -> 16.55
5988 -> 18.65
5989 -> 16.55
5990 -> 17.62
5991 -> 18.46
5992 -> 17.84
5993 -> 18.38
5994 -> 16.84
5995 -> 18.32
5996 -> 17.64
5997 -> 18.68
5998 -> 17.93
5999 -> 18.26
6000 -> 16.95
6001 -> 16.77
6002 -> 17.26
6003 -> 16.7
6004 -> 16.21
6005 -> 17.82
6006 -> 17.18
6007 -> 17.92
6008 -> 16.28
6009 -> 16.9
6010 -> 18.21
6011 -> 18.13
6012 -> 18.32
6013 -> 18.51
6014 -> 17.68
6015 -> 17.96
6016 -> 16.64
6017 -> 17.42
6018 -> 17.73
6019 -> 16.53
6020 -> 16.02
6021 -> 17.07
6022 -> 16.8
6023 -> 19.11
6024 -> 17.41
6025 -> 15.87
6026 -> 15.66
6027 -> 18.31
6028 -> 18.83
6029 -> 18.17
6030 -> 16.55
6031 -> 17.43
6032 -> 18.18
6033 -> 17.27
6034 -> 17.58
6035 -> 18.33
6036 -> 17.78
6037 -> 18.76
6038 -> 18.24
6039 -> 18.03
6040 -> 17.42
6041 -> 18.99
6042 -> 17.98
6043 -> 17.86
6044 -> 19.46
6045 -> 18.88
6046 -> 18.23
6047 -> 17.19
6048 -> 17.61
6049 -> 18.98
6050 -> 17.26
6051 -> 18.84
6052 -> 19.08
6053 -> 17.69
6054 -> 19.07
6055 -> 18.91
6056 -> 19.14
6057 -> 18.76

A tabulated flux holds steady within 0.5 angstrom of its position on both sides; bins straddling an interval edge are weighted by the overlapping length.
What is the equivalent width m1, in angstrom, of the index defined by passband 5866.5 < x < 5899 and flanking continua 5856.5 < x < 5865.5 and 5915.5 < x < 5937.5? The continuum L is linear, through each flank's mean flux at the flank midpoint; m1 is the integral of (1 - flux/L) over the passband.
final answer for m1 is 2.4 angstrom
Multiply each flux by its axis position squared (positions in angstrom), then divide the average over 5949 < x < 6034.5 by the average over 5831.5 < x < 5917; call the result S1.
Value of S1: 1.1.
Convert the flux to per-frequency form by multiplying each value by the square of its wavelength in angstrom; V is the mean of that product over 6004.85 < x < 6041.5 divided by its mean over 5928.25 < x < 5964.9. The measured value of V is 1.04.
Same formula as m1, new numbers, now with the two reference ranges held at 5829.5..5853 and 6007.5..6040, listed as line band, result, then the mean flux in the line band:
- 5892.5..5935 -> 3.27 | 16.5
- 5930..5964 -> 0.71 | 17.4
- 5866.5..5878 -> 0.14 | 17.8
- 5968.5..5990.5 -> -0.08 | 17.8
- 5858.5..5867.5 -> 0.29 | 17.5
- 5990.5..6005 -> 0.03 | 17.6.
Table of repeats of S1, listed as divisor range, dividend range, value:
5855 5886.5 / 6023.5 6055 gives 1.09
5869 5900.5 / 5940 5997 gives 1.15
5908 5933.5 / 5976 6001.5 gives 1.06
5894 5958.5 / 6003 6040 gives 1.07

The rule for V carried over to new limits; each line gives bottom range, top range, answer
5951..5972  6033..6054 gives 1.06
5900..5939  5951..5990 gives 1.06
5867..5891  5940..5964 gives 1.07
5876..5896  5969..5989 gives 1.18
